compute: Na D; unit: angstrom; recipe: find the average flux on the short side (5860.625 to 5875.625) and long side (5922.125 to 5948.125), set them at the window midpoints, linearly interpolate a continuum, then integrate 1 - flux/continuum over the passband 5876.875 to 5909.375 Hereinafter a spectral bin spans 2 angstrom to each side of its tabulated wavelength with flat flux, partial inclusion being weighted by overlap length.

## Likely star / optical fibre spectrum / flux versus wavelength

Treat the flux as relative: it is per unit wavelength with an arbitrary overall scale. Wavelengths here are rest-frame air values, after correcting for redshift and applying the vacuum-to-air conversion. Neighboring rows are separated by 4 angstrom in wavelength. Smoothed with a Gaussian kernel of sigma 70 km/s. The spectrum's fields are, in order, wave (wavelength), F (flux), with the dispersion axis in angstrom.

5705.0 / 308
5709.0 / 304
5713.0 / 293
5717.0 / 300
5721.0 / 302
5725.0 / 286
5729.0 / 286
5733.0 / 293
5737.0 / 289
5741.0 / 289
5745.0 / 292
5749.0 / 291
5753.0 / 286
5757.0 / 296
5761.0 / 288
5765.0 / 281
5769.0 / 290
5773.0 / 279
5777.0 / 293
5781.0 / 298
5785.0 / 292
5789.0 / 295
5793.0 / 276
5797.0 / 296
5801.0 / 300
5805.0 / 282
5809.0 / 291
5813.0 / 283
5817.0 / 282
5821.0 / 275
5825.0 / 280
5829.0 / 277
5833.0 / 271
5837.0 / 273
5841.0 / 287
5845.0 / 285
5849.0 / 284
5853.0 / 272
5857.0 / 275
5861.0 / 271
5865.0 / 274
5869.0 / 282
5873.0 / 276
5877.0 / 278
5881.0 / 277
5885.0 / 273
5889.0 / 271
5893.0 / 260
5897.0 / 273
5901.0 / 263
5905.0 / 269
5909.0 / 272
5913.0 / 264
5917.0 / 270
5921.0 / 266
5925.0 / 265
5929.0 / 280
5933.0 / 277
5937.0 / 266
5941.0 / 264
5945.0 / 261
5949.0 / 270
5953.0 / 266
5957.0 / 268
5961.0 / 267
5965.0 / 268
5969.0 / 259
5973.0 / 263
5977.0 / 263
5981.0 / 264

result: 0.40 angstrom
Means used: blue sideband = 276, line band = 270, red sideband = 269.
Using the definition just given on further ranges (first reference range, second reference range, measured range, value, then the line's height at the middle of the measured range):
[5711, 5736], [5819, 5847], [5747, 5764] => -0.1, 289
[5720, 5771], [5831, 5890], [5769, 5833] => -0.6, 283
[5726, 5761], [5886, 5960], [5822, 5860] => 0.0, 278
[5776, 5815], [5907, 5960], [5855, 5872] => 0.2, 280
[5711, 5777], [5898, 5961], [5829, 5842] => 0.1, 279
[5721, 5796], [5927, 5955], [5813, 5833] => 0.3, 282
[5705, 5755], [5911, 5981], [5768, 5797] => -0.3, 287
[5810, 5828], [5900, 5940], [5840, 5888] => -0.4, 275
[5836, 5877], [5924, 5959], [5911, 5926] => 0.3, 271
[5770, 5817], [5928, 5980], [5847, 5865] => 0.3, 280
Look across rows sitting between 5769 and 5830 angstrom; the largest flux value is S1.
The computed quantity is 300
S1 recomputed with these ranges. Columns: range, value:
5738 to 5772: 296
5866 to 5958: 282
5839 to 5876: 287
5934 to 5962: 270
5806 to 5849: 291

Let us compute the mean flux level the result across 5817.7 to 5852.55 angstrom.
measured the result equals 279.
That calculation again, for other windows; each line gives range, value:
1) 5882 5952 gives 269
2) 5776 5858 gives 284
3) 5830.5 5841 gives 275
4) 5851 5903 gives 273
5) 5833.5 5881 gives 278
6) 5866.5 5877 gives 279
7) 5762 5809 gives 289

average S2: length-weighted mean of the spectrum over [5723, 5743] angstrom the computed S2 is 289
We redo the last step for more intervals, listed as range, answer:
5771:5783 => 290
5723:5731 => 286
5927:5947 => 270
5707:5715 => 298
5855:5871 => 276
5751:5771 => 288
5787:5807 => 290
